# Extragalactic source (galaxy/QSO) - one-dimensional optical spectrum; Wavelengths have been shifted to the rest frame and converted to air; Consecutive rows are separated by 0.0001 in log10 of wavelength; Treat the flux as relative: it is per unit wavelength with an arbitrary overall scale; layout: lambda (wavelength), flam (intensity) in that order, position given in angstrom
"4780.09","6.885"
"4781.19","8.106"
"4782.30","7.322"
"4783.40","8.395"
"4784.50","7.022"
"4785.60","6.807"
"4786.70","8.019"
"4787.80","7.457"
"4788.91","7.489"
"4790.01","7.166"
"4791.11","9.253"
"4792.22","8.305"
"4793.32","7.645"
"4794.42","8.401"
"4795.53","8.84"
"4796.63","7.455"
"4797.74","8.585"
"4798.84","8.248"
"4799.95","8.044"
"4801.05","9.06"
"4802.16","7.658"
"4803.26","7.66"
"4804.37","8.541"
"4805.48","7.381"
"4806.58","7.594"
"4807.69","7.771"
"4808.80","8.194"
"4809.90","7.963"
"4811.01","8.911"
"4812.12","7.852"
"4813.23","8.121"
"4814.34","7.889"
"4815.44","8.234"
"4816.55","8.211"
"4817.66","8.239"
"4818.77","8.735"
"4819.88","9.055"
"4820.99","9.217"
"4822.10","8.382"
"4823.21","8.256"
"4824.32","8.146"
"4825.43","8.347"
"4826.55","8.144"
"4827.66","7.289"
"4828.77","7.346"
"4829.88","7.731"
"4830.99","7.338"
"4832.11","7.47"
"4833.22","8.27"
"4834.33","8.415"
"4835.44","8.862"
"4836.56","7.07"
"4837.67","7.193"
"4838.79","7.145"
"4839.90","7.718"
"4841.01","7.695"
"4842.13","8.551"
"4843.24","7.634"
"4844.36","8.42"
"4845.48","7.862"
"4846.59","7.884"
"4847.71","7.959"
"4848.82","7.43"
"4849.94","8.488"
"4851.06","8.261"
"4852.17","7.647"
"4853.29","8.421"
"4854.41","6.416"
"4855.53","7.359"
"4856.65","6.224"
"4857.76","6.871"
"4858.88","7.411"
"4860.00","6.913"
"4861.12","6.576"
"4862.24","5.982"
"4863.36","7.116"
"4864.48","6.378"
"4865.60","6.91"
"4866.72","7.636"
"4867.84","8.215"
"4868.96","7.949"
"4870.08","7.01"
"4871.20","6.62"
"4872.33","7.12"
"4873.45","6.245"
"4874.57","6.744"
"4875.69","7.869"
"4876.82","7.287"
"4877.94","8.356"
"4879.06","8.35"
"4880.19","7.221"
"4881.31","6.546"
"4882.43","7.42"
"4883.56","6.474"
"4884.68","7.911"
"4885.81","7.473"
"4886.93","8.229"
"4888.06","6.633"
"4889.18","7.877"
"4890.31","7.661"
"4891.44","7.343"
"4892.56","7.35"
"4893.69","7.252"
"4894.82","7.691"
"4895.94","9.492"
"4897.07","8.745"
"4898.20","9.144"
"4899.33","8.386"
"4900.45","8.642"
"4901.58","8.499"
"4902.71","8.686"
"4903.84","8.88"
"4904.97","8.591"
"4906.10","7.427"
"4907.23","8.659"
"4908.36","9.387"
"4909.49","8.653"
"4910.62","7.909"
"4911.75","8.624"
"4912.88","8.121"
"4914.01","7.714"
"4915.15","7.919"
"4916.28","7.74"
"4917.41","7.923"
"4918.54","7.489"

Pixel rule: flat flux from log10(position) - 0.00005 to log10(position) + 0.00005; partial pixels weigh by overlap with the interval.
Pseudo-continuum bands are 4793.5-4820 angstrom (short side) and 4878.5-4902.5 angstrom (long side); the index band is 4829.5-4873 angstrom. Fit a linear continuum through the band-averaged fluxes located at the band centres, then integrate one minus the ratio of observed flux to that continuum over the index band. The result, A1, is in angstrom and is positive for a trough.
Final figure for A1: 2.8 angstrom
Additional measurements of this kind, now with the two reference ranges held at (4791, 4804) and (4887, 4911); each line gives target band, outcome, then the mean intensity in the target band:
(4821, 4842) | 0.9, 7.87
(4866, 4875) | 1.1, 7.19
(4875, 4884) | 0.9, 7.44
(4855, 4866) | 2.0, 6.77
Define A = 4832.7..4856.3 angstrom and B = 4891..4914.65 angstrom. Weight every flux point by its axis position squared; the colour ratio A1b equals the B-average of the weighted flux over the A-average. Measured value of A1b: 1.09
